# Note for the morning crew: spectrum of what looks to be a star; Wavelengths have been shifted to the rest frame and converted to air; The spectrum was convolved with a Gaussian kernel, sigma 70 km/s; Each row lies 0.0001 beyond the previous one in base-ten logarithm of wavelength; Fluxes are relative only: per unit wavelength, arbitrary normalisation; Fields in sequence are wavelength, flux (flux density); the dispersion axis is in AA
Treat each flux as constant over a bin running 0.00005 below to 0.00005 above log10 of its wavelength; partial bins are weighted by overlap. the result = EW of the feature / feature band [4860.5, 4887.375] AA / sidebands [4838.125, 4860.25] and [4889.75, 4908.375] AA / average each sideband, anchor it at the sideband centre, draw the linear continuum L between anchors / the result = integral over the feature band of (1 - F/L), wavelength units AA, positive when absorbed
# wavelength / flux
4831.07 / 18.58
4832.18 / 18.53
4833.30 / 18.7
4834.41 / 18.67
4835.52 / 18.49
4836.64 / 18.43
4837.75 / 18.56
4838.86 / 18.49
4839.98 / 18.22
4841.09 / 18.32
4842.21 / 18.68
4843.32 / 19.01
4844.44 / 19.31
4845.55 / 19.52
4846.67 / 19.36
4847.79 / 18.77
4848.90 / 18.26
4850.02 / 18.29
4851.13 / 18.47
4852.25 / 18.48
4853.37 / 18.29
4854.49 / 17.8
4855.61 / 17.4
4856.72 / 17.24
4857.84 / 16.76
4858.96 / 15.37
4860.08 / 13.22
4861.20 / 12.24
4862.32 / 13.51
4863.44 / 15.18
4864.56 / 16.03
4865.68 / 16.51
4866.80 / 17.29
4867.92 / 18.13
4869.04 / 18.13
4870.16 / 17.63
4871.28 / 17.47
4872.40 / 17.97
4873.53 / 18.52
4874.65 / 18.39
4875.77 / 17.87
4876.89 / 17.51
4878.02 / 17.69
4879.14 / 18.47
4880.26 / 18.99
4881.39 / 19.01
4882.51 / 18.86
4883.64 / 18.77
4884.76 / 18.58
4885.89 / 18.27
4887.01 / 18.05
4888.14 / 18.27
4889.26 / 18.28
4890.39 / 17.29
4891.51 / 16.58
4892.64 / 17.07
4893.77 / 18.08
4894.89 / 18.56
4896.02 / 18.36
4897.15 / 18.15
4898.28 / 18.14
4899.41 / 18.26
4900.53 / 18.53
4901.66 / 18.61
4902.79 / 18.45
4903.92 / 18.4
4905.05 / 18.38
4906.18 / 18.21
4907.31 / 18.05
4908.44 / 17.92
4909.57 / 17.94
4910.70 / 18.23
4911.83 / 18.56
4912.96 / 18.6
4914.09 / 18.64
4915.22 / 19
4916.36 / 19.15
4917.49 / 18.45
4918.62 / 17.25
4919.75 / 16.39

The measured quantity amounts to 0.9 AA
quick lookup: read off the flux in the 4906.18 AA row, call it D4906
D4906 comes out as 18.21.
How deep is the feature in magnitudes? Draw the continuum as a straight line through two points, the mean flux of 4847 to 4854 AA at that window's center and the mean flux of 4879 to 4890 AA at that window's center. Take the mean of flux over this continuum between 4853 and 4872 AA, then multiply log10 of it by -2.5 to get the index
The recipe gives 0.13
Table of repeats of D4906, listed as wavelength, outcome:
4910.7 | 18.23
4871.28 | 17.47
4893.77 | 18.08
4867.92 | 18.13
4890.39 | 17.29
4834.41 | 18.67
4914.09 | 18.64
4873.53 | 18.52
